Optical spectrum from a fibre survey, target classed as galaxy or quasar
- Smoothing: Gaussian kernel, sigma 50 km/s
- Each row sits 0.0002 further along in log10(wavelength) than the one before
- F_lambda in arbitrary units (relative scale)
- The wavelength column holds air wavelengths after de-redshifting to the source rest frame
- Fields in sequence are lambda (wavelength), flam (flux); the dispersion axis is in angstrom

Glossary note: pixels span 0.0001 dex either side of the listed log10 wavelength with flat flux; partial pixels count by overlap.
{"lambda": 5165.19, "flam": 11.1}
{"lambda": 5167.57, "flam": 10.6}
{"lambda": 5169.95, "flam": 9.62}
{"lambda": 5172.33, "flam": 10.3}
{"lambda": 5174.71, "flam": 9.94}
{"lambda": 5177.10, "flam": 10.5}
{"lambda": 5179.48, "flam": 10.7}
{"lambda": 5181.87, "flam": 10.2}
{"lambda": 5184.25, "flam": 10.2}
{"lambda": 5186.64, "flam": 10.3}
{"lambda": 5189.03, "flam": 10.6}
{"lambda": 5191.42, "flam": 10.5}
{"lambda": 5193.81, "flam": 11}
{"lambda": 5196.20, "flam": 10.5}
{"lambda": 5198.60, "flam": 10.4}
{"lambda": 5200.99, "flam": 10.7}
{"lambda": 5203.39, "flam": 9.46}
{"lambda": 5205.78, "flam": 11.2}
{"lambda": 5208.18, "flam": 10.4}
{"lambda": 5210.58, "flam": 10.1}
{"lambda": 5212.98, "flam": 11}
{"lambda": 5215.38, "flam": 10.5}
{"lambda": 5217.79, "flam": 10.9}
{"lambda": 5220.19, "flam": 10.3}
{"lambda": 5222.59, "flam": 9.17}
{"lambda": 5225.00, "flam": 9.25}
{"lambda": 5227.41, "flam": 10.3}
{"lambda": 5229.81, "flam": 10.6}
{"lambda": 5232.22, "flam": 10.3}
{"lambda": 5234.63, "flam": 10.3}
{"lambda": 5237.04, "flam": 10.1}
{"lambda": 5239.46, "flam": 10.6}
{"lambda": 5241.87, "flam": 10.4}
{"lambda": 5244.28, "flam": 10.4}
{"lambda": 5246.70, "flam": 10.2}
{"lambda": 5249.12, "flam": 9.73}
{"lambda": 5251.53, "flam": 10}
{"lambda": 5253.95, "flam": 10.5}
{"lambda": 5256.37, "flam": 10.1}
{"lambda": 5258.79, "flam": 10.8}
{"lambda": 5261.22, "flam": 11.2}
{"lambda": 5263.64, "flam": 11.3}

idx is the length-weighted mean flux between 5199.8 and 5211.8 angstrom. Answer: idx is 10.4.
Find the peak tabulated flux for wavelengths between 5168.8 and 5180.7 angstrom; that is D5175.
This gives 10.7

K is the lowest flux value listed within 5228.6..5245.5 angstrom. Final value 10.1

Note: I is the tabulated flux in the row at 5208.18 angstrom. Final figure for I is 10.4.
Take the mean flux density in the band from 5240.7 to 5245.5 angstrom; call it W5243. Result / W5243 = 10.4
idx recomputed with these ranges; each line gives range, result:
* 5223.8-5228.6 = 9.77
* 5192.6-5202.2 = 10.6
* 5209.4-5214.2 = 10.6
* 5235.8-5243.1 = 10.4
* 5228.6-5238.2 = 10.3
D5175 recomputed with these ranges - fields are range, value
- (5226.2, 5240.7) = 10.6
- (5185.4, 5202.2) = 11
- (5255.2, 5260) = 10.8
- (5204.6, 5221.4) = 11.2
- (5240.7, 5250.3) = 10.4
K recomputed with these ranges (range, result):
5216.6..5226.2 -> 9.17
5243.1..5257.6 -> 9.73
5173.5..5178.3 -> 9.94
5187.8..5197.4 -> 10.5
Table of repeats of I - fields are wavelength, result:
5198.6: 10.4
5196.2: 10.5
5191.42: 10.5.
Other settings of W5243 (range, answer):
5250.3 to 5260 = 10.4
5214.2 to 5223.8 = 10.2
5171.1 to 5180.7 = 10.4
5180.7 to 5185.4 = 10.2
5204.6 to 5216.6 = 10.6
